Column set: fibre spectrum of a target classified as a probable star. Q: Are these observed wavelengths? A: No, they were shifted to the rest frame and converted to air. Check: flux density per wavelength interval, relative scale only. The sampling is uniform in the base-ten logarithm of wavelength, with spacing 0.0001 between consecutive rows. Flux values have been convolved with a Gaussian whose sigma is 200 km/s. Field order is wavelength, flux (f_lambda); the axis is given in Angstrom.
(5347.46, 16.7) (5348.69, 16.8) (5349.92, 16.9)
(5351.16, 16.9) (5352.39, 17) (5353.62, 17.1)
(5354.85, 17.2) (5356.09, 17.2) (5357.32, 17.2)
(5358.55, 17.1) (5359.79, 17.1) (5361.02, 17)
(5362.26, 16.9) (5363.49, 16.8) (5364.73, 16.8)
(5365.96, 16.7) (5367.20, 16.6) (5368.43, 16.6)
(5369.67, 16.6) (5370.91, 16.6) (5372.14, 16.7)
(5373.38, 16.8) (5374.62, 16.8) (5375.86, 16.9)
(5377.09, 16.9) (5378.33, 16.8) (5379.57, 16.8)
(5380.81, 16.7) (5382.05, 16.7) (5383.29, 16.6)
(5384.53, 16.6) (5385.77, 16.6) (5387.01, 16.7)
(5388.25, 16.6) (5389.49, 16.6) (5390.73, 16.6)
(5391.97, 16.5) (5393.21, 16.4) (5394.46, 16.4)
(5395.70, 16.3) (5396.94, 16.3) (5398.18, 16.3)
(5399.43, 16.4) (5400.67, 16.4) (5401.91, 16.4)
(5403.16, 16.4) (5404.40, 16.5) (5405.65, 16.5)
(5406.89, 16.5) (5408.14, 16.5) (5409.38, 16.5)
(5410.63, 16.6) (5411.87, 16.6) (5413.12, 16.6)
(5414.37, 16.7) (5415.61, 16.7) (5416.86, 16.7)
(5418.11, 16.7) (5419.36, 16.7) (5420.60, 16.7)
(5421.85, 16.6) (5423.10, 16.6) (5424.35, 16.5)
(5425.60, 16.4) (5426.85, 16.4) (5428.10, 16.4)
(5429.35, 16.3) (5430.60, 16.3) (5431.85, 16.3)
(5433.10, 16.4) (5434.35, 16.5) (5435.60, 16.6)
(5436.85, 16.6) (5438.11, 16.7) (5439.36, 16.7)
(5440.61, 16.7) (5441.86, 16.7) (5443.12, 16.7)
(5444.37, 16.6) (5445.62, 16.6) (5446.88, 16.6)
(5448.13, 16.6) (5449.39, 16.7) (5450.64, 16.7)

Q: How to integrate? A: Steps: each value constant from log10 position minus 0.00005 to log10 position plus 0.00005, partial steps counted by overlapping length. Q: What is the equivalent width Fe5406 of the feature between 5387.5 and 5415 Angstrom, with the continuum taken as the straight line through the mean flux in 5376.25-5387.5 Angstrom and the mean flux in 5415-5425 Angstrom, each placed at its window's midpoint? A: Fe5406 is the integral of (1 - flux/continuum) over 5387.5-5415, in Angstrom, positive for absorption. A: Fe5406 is 0.3 Angstrom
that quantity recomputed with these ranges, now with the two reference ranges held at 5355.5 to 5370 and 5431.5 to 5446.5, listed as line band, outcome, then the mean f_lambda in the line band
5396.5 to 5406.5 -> 0.20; 16.4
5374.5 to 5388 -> 0.07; 16.7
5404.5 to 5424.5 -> 0.10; 16.6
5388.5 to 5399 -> 0.21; 16.4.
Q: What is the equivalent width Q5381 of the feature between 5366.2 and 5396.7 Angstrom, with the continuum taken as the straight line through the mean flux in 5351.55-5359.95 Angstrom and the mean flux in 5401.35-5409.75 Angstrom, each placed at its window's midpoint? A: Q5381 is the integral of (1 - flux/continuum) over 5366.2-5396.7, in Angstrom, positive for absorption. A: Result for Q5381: 0.3 Angstrom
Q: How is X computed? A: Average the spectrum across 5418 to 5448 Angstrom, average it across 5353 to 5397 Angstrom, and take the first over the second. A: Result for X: 1.0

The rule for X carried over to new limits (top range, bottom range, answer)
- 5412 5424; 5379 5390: 1.00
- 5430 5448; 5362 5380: 0.99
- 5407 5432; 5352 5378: 0.98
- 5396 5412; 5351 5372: 0.97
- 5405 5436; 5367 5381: 0.99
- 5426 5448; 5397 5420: 1.00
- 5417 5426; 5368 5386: 0.99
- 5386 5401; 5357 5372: 0.98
